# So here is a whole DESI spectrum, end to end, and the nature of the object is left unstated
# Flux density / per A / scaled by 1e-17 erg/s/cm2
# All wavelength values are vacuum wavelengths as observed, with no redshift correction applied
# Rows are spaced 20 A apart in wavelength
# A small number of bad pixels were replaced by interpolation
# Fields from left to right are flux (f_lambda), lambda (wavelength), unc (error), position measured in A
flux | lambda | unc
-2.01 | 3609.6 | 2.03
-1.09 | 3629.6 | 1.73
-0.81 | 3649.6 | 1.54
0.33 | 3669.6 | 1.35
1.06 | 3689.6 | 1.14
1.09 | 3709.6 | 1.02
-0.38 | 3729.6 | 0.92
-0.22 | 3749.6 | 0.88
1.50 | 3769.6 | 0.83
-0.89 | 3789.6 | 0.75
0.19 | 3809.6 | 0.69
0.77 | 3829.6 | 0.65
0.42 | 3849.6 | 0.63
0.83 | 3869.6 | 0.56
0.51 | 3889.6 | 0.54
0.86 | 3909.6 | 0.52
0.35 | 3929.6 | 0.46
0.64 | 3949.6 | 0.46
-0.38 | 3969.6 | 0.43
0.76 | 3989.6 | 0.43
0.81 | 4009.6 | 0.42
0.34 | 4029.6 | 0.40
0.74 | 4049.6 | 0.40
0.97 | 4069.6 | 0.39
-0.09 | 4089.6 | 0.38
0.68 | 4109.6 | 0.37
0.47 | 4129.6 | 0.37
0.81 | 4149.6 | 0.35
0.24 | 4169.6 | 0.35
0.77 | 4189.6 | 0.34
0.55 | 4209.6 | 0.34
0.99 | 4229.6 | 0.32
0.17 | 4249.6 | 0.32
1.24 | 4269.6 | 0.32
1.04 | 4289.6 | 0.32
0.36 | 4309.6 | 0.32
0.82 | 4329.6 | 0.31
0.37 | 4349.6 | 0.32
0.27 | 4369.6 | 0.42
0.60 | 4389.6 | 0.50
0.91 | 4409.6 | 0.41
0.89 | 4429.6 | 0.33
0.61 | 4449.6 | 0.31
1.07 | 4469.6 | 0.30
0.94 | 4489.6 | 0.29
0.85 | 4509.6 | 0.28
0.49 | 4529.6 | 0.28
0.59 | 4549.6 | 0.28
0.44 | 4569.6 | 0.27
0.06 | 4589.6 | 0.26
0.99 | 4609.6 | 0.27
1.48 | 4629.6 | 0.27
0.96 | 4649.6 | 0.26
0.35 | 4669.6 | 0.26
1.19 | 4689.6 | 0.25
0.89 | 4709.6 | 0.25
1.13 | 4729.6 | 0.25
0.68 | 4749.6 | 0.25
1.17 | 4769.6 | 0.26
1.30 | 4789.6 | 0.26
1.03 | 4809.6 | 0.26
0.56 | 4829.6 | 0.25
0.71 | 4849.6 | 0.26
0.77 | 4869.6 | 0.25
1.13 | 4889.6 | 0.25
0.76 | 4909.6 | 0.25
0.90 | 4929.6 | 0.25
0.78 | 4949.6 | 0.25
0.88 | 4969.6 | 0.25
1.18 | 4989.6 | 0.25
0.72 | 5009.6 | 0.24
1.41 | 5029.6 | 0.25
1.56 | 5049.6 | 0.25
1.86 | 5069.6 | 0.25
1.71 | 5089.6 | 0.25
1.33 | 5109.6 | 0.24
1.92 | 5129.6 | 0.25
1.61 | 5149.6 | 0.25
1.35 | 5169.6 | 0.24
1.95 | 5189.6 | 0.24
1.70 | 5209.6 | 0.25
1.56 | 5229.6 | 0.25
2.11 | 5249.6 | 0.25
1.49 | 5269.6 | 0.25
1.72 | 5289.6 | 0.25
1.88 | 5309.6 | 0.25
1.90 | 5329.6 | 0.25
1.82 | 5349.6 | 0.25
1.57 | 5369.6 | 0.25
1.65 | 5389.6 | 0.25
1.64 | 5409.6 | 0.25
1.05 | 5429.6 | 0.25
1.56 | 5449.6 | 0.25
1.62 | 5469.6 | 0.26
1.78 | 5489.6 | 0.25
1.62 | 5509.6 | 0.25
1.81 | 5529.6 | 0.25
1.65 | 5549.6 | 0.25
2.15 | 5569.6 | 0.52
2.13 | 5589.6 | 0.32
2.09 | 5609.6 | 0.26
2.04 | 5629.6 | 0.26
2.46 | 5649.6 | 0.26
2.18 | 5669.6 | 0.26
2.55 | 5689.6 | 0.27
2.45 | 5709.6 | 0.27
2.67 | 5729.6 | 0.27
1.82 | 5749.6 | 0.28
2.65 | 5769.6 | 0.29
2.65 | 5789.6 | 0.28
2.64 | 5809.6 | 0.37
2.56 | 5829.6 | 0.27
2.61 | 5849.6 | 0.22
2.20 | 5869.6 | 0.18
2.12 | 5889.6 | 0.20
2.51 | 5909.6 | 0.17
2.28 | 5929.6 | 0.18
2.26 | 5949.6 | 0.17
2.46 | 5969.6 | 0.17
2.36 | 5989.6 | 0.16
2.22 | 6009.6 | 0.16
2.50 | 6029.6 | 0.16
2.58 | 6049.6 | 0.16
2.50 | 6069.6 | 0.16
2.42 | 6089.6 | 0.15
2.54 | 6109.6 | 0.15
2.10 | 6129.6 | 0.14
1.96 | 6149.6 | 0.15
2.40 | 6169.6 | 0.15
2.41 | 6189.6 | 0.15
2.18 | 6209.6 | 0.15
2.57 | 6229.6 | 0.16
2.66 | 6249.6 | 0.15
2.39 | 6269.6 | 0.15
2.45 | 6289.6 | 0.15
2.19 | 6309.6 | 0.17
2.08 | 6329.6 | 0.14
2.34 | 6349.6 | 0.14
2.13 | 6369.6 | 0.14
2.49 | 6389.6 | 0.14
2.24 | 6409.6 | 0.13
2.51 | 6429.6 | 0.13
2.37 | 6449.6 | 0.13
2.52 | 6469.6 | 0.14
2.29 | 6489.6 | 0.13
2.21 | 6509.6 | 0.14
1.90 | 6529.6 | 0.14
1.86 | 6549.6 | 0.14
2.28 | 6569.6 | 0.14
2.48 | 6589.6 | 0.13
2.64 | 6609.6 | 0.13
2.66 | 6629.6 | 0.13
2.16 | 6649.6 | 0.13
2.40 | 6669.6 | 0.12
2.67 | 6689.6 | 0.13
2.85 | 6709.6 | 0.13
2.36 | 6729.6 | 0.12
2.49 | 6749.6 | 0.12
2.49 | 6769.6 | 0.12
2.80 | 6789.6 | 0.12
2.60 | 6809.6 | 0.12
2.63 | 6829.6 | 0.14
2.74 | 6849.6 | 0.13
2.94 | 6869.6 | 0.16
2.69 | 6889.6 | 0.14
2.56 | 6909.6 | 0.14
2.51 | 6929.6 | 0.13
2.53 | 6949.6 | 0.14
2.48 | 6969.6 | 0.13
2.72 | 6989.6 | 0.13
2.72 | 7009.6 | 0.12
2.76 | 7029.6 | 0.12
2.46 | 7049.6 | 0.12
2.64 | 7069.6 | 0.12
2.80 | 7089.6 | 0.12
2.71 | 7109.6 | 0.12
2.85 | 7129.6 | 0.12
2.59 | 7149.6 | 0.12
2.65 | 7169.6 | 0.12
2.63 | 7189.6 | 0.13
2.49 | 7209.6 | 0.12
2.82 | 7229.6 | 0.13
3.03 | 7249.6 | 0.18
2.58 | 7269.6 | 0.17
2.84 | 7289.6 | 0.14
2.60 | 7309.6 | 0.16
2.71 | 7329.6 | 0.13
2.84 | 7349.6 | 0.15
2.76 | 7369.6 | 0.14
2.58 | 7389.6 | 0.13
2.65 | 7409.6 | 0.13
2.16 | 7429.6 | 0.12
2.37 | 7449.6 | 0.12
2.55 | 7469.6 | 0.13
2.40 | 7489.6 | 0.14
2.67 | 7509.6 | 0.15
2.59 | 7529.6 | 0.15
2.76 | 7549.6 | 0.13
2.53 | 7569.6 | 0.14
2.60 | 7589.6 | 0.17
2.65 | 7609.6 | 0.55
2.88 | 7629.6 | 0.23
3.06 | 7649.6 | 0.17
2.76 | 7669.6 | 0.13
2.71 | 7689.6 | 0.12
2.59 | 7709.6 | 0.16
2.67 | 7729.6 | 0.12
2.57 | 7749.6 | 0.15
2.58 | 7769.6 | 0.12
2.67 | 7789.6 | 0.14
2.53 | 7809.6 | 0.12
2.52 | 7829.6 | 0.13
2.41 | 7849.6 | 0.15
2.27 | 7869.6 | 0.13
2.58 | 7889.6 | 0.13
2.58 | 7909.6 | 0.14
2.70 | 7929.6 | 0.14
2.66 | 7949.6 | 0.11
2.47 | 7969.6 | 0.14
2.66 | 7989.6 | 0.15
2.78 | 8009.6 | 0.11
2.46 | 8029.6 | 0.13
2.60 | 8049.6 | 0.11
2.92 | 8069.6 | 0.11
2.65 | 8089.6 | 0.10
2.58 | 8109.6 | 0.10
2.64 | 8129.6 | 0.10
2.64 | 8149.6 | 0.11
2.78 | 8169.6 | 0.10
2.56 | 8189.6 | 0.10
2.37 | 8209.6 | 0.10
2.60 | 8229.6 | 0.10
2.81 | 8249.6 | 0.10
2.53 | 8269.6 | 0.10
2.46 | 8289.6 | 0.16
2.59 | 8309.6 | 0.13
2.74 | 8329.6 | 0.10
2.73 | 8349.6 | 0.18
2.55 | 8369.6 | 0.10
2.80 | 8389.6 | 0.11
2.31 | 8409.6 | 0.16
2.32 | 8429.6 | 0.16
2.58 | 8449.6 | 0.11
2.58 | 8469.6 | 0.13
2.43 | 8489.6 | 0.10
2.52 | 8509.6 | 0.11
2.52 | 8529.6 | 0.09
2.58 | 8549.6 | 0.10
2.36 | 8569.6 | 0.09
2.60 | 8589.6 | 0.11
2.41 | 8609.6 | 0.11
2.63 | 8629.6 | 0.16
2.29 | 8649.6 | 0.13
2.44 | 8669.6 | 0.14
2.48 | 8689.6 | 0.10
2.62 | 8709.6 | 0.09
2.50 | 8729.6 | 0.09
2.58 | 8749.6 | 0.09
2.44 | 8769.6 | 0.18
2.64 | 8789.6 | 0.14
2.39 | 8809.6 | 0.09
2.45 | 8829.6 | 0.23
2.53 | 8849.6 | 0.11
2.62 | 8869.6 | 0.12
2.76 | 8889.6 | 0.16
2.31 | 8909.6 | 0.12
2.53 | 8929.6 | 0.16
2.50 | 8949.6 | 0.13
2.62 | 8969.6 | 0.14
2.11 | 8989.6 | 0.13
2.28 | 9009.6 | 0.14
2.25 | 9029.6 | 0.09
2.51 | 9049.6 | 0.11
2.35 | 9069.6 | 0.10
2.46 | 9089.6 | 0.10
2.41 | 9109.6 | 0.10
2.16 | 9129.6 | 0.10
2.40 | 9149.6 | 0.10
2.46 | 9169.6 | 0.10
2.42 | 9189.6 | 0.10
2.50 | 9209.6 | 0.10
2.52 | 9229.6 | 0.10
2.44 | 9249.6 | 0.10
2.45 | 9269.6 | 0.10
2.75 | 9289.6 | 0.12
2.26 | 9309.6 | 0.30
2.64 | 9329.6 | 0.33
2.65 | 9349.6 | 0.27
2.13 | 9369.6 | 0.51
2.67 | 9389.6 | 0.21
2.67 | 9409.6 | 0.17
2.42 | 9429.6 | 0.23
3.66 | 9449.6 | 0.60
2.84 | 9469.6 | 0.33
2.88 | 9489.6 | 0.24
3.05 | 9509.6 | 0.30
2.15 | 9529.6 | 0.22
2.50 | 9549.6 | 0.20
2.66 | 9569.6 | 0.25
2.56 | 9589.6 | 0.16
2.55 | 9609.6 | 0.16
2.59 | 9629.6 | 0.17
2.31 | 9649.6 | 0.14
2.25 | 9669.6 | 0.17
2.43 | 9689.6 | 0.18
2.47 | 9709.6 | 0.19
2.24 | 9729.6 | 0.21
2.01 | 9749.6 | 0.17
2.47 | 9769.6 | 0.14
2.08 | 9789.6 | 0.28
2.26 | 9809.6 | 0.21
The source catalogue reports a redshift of 0.262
